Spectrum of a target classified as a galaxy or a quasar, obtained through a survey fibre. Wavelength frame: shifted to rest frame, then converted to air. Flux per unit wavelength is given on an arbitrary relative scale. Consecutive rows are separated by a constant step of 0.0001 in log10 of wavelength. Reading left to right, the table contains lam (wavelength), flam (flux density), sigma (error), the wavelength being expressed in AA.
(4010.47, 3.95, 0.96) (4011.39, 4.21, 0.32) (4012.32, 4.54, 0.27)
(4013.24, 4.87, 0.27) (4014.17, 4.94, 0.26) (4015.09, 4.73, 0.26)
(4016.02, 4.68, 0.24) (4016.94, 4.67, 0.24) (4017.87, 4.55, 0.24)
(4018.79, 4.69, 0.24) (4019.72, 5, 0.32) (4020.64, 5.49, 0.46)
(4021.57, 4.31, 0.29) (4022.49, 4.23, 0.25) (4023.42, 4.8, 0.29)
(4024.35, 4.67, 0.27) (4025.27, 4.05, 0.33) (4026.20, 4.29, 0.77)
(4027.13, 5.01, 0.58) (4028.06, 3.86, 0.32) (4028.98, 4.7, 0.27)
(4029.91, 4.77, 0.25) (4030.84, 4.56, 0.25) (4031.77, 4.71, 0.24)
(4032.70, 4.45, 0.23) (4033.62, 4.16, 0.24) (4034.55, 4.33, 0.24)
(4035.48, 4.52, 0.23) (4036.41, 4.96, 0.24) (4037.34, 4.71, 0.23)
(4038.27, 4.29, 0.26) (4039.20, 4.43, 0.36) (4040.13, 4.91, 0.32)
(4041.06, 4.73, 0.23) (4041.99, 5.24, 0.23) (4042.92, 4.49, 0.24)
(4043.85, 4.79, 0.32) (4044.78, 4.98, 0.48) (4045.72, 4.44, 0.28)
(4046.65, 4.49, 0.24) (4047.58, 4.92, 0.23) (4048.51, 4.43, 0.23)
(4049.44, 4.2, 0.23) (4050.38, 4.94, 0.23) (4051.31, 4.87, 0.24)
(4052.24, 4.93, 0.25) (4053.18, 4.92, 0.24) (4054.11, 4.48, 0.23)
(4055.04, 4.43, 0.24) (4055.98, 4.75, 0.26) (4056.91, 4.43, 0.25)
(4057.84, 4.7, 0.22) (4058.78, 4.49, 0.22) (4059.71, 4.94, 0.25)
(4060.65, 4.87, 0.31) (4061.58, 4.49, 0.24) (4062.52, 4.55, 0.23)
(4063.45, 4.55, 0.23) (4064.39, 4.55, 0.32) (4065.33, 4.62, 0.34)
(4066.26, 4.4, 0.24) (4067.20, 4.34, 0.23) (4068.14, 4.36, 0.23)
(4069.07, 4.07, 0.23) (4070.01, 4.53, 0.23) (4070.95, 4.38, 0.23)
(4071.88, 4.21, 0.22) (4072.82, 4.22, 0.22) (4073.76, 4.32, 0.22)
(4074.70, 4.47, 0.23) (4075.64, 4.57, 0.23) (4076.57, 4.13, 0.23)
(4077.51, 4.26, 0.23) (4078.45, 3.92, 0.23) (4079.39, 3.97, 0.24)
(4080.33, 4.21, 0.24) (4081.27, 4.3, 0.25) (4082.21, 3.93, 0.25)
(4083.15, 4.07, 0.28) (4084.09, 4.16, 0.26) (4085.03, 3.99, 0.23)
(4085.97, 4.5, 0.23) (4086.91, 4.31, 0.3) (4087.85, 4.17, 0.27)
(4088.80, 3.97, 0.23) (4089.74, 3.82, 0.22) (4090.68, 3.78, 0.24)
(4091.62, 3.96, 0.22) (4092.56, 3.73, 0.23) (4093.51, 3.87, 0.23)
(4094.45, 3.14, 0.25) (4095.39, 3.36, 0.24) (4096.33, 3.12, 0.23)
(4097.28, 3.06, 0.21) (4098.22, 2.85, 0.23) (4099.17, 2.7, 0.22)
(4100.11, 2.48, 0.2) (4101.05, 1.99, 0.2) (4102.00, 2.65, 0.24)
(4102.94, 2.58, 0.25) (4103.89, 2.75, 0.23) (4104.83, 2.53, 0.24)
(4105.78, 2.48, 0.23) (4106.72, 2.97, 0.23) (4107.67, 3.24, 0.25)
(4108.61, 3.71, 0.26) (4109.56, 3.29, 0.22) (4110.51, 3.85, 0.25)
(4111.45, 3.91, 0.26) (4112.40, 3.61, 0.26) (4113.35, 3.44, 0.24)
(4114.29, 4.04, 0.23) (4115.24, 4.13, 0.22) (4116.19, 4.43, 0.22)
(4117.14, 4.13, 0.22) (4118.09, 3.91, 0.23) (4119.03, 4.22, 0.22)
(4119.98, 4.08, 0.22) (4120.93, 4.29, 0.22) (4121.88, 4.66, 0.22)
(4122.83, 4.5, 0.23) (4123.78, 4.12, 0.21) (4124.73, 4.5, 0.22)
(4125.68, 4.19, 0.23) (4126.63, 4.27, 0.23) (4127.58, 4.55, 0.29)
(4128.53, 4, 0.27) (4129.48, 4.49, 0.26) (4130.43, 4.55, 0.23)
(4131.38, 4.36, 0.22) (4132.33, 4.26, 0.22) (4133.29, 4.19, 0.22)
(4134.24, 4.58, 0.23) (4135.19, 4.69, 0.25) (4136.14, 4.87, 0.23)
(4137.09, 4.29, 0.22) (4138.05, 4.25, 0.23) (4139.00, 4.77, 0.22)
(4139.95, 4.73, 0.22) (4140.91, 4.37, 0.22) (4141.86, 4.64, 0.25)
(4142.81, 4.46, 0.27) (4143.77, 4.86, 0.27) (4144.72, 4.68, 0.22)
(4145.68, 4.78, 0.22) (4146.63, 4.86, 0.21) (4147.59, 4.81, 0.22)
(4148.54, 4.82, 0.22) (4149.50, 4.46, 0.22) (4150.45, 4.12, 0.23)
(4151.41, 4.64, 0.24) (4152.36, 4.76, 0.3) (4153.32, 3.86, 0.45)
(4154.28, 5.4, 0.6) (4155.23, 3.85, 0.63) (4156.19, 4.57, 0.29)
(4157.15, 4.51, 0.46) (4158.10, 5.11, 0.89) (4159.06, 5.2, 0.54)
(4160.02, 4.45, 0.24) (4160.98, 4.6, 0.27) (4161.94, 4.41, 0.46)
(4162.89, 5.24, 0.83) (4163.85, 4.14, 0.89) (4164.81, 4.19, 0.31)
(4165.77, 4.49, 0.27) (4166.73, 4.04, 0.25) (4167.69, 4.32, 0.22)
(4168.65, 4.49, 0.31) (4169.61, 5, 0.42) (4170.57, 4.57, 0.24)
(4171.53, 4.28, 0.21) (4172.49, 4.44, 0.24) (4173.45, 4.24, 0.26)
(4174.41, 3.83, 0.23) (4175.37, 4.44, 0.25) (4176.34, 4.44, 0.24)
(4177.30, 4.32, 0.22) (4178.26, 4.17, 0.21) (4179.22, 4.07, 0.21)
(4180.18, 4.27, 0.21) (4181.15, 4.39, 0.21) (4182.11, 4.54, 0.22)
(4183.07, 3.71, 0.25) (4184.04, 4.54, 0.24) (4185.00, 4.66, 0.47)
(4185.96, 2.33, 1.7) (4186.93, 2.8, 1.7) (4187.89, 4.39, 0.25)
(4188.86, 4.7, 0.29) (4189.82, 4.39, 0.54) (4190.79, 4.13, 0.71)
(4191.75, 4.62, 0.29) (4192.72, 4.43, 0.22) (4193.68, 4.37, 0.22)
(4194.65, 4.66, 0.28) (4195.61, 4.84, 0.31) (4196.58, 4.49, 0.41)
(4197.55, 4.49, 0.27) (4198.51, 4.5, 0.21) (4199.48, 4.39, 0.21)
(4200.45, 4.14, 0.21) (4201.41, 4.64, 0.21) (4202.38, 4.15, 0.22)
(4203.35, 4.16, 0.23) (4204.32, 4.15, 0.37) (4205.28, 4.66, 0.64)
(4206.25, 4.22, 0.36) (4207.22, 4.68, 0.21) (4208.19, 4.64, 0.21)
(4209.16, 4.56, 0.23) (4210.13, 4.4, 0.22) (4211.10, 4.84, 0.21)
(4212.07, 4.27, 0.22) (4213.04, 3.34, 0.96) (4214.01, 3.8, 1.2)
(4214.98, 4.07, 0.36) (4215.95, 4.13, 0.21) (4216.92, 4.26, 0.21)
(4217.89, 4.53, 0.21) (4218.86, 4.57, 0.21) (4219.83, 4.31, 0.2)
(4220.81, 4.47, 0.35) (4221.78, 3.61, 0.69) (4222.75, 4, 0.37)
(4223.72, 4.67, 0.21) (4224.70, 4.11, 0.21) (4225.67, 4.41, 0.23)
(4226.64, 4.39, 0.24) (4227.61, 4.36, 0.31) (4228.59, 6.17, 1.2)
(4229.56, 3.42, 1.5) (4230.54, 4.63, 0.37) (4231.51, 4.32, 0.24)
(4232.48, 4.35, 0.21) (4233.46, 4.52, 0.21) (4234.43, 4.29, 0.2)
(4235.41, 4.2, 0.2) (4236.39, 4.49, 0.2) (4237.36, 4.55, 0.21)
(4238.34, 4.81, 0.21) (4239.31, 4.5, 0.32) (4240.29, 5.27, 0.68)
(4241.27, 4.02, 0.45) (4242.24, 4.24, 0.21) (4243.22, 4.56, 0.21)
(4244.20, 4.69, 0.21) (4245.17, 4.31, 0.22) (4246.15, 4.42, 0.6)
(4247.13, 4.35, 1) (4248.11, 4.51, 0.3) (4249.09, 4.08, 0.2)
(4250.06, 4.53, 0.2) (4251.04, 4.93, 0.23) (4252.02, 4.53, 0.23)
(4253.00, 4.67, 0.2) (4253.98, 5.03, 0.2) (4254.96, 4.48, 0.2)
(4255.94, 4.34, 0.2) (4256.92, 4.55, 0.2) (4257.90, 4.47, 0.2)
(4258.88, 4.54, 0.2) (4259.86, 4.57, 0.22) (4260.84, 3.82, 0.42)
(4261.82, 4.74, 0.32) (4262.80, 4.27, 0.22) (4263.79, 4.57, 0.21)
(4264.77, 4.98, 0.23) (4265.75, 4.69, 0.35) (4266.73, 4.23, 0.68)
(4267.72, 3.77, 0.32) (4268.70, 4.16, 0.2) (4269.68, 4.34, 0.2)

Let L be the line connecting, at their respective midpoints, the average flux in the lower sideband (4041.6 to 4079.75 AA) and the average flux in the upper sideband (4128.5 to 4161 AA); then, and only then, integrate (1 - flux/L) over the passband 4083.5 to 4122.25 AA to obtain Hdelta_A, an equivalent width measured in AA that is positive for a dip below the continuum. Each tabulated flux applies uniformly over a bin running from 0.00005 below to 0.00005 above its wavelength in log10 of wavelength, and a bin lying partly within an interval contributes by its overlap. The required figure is 8.5 AA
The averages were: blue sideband 4.53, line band 3.56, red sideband 4.57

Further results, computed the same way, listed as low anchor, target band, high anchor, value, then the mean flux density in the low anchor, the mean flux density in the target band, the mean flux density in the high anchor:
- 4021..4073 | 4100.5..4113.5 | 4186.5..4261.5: 4.2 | 4.57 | 3.06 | 4.4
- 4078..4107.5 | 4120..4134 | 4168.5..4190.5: -2.2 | 3.46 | 4.35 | 4.21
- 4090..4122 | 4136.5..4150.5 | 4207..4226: -3.4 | 3.43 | 4.61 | 4.28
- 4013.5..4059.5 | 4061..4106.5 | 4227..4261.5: 7.8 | 4.64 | 3.82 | 4.5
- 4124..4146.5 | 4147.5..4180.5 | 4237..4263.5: 0.2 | 4.49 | 4.47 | 4.51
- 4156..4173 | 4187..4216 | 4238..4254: 1.2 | 4.56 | 4.36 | 4.54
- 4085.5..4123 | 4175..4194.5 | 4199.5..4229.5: -0.3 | 3.55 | 4.19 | 4.34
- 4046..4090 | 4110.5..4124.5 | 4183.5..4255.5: 0.9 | 4.41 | 4.1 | 4.38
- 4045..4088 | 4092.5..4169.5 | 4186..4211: 5.3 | 4.43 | 4.09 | 4.35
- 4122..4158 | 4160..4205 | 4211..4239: 1.1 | 4.51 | 4.32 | 4.34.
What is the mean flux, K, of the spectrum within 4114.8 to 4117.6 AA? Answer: 4.23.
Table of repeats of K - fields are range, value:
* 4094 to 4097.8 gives 3.17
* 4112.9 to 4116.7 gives 4.01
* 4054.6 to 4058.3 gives 4.58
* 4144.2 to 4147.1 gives 4.78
